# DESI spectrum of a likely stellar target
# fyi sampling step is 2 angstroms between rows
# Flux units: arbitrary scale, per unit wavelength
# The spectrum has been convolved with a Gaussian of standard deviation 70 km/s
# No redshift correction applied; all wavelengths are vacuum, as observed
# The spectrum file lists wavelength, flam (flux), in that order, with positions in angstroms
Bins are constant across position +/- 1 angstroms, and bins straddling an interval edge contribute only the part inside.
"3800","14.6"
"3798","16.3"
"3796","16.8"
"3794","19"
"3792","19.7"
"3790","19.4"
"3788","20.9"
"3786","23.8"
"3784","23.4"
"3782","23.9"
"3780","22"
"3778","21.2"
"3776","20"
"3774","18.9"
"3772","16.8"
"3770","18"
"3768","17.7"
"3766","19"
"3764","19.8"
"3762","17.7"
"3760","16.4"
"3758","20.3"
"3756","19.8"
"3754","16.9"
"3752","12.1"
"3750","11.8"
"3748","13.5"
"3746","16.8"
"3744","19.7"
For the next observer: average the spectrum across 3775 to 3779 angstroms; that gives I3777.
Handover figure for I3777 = 20.6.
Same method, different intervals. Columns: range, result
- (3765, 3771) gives 18.2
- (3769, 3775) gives 17.9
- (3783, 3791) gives 21.9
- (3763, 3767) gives 19.4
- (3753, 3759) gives 19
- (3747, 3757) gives 14.8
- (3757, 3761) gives 18.4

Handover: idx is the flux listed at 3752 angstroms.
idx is 12.1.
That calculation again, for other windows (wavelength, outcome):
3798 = 16.3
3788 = 20.9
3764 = 19.8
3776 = 20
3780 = 22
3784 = 23.4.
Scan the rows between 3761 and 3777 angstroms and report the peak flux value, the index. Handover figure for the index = 20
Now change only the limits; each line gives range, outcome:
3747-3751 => 13.5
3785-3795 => 23.8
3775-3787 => 23.9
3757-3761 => 20.3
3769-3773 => 18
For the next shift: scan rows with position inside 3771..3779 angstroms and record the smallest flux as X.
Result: 16.8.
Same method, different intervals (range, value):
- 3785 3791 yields 19.4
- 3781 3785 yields 23.4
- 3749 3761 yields 11.8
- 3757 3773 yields 16.4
